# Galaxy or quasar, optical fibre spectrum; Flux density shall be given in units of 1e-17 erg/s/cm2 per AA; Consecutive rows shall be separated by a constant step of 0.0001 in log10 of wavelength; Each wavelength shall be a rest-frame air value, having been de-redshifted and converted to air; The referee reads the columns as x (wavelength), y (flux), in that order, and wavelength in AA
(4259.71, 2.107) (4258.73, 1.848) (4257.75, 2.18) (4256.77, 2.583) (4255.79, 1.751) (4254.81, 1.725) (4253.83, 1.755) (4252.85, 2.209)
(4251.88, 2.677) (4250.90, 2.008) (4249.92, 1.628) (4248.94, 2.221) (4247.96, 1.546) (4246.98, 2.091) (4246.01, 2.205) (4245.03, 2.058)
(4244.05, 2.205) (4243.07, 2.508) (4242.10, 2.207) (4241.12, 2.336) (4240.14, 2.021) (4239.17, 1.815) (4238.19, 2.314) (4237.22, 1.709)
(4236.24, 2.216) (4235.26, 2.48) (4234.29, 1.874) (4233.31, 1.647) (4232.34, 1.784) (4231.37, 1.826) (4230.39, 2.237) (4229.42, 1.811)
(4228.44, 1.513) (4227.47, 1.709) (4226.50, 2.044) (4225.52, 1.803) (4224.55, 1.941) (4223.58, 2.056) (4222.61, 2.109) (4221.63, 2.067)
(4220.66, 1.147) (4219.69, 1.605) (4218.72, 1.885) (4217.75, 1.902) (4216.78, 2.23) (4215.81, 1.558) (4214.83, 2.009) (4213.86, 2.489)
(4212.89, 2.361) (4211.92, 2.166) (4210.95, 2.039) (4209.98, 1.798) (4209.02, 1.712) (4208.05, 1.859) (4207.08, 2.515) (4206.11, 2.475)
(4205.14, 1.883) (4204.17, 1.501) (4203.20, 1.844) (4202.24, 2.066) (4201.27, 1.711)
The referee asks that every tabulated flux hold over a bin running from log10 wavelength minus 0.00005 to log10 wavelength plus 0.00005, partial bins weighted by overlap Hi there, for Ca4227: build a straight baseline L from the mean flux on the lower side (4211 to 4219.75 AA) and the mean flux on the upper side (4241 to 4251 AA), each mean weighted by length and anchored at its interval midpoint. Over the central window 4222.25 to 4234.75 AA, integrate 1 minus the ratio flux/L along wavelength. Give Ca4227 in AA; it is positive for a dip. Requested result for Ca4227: 1.2 AA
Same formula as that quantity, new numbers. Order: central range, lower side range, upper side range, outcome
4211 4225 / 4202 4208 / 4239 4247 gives 0.8 AA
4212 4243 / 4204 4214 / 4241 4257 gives 1.7 AA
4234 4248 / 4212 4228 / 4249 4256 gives -1.1 AA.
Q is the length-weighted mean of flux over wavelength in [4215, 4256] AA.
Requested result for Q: 1.96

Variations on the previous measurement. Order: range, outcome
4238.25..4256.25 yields 2.06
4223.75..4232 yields 1.87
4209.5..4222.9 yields 1.95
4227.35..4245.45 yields 2.02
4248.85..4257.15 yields 2.05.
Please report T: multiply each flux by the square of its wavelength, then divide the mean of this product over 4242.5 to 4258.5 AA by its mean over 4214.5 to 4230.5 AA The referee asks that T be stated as 1.14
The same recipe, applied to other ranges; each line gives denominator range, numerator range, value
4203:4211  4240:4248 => 1.13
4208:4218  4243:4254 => 1.05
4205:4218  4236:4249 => 1.02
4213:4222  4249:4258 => 1.11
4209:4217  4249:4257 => 1.01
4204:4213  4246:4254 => 1.02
